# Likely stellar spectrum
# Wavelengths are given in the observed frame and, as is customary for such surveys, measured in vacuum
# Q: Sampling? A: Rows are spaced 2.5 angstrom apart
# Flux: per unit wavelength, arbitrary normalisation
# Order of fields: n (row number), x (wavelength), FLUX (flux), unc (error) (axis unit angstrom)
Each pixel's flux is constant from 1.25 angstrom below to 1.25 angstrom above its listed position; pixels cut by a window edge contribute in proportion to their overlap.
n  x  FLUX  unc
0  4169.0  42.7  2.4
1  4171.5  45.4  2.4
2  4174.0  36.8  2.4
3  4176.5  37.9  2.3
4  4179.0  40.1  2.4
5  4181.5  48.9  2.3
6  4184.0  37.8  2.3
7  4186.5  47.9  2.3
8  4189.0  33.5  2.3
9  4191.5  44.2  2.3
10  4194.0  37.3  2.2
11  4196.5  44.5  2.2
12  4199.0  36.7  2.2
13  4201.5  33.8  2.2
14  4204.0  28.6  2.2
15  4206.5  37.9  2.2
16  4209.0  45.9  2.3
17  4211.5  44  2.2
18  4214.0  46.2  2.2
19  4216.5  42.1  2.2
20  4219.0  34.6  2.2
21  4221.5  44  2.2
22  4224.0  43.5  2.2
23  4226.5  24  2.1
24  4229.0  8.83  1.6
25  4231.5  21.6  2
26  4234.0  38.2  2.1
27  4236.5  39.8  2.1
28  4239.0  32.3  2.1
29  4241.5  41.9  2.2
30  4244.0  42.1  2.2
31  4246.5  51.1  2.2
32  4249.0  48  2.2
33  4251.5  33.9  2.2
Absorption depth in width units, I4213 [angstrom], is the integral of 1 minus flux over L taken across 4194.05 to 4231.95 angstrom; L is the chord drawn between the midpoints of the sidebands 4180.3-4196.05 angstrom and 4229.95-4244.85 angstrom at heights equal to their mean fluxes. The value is 2.5 angstrom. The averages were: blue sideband 41.7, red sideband 35.3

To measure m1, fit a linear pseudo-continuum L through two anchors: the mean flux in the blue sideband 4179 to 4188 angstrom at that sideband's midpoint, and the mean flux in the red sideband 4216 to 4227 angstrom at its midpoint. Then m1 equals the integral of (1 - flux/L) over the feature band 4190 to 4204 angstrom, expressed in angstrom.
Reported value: 1.2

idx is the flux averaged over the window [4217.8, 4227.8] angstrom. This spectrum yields 36.4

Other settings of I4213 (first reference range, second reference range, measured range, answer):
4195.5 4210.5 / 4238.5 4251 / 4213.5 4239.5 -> 4.4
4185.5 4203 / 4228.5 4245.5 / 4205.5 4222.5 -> -2.5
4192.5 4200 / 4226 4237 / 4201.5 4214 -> -1.6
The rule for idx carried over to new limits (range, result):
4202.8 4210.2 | 37.5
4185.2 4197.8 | 41.4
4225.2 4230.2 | 16.8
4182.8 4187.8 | 42.8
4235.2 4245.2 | 39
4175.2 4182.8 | 42.2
